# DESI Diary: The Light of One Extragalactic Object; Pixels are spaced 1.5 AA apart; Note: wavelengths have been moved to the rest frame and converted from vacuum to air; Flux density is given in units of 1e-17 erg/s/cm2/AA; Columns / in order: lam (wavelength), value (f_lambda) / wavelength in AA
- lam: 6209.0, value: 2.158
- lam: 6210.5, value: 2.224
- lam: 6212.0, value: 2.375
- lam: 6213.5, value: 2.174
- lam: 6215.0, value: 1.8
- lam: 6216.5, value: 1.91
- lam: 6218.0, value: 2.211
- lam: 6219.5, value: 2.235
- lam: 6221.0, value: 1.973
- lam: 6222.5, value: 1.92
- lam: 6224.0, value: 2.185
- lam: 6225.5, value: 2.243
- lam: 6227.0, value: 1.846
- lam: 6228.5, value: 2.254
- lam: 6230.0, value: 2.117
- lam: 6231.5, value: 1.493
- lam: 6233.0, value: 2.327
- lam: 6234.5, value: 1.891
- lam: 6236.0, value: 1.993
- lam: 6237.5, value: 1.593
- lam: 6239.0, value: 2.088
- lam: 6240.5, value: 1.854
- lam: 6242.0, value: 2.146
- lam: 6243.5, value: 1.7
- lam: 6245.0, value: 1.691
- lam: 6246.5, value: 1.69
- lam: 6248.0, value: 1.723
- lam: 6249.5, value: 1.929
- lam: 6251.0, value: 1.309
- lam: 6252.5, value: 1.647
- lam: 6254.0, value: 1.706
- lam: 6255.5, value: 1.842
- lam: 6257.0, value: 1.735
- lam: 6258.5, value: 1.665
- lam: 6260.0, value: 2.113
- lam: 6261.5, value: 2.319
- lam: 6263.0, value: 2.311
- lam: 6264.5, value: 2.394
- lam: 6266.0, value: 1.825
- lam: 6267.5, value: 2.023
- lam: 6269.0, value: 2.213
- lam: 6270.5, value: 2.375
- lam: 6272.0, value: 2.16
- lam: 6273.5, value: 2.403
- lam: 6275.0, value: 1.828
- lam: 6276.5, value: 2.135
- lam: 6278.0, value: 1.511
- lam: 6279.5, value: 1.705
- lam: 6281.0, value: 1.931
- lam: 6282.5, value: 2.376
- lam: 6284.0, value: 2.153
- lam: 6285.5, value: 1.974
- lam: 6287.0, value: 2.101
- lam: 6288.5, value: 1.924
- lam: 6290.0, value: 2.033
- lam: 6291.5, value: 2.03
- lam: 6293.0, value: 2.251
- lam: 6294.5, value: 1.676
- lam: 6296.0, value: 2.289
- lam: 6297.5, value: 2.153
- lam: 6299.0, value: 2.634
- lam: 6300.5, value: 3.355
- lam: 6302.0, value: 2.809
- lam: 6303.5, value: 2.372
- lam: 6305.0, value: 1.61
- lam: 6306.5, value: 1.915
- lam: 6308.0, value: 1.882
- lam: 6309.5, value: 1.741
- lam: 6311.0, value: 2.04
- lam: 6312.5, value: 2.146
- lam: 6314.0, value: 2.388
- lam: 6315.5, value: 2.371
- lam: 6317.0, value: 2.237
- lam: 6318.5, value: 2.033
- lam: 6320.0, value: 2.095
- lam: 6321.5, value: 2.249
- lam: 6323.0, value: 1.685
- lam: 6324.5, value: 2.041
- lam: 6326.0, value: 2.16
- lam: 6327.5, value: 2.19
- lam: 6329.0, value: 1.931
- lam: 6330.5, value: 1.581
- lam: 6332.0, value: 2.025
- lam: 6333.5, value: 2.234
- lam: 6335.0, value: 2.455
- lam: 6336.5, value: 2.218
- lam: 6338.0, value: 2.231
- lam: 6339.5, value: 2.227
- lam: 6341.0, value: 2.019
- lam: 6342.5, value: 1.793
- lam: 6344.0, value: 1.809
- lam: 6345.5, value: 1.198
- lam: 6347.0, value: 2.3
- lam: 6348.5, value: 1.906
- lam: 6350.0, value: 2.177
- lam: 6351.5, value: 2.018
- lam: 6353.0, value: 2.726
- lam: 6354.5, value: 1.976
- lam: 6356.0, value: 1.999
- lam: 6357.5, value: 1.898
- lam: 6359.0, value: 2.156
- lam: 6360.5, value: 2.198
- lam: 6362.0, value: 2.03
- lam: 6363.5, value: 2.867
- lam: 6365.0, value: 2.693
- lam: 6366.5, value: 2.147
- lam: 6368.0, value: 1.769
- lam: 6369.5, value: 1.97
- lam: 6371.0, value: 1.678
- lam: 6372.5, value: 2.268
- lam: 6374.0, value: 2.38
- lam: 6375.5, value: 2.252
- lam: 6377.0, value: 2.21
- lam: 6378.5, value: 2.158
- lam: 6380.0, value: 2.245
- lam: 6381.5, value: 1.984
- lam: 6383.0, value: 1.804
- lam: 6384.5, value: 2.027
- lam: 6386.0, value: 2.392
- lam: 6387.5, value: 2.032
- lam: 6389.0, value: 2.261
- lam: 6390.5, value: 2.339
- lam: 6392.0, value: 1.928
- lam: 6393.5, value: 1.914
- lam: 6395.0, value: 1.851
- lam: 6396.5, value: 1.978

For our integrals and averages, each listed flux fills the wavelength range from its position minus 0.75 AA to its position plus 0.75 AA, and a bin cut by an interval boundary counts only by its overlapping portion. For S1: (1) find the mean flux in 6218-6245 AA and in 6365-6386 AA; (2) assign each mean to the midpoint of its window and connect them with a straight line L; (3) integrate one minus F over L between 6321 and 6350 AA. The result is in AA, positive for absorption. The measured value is 0.8 AA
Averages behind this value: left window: 1.99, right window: 2.1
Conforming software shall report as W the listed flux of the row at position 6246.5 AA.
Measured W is 1.69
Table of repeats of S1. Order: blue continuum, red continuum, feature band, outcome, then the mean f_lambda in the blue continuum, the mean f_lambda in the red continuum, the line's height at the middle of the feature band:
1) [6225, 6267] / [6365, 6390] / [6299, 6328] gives -2.5 AA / 1.91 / 2.12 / 2.02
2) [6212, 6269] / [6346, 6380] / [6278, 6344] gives -1.2 AA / 1.95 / 2.17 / 2.08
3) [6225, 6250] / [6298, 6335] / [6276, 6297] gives 0.6 AA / 1.91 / 2.16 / 2.07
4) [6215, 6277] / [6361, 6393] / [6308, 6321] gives -0.3 AA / 1.97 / 2.16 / 2.07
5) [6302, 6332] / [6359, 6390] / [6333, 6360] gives 0.5 AA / 2.05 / 2.17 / 2.11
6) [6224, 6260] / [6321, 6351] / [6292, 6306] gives -2.7 AA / 1.86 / 2.02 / 1.96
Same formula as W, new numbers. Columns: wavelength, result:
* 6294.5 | 1.676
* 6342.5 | 1.793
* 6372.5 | 2.268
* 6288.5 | 1.924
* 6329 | 1.931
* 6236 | 1.993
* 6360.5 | 2.198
